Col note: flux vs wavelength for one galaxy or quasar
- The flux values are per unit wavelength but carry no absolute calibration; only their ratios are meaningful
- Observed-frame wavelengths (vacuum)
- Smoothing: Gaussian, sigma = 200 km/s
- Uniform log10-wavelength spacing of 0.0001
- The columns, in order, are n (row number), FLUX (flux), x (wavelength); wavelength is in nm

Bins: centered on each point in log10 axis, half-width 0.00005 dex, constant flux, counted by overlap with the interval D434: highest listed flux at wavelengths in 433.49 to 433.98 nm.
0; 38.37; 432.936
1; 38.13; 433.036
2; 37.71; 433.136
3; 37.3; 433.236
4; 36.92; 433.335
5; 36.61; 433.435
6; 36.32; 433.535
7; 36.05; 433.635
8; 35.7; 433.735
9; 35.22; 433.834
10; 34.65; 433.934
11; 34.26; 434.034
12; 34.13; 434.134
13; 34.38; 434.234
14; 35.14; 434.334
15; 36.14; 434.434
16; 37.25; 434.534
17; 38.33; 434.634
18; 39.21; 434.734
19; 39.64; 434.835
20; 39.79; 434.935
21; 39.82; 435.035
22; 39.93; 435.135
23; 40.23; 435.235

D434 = 36.32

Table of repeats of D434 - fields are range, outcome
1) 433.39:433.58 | 36.61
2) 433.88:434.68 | 38.33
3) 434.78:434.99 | 39.79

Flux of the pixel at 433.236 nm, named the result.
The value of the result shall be 37.3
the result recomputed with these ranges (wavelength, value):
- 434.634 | 38.33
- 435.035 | 39.82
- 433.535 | 36.32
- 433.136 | 37.71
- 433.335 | 36.92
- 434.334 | 35.14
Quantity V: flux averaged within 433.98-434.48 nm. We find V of 34.8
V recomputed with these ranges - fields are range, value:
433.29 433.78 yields 36.3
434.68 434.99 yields 39.5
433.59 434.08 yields 35.2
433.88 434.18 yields 34.3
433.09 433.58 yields 37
